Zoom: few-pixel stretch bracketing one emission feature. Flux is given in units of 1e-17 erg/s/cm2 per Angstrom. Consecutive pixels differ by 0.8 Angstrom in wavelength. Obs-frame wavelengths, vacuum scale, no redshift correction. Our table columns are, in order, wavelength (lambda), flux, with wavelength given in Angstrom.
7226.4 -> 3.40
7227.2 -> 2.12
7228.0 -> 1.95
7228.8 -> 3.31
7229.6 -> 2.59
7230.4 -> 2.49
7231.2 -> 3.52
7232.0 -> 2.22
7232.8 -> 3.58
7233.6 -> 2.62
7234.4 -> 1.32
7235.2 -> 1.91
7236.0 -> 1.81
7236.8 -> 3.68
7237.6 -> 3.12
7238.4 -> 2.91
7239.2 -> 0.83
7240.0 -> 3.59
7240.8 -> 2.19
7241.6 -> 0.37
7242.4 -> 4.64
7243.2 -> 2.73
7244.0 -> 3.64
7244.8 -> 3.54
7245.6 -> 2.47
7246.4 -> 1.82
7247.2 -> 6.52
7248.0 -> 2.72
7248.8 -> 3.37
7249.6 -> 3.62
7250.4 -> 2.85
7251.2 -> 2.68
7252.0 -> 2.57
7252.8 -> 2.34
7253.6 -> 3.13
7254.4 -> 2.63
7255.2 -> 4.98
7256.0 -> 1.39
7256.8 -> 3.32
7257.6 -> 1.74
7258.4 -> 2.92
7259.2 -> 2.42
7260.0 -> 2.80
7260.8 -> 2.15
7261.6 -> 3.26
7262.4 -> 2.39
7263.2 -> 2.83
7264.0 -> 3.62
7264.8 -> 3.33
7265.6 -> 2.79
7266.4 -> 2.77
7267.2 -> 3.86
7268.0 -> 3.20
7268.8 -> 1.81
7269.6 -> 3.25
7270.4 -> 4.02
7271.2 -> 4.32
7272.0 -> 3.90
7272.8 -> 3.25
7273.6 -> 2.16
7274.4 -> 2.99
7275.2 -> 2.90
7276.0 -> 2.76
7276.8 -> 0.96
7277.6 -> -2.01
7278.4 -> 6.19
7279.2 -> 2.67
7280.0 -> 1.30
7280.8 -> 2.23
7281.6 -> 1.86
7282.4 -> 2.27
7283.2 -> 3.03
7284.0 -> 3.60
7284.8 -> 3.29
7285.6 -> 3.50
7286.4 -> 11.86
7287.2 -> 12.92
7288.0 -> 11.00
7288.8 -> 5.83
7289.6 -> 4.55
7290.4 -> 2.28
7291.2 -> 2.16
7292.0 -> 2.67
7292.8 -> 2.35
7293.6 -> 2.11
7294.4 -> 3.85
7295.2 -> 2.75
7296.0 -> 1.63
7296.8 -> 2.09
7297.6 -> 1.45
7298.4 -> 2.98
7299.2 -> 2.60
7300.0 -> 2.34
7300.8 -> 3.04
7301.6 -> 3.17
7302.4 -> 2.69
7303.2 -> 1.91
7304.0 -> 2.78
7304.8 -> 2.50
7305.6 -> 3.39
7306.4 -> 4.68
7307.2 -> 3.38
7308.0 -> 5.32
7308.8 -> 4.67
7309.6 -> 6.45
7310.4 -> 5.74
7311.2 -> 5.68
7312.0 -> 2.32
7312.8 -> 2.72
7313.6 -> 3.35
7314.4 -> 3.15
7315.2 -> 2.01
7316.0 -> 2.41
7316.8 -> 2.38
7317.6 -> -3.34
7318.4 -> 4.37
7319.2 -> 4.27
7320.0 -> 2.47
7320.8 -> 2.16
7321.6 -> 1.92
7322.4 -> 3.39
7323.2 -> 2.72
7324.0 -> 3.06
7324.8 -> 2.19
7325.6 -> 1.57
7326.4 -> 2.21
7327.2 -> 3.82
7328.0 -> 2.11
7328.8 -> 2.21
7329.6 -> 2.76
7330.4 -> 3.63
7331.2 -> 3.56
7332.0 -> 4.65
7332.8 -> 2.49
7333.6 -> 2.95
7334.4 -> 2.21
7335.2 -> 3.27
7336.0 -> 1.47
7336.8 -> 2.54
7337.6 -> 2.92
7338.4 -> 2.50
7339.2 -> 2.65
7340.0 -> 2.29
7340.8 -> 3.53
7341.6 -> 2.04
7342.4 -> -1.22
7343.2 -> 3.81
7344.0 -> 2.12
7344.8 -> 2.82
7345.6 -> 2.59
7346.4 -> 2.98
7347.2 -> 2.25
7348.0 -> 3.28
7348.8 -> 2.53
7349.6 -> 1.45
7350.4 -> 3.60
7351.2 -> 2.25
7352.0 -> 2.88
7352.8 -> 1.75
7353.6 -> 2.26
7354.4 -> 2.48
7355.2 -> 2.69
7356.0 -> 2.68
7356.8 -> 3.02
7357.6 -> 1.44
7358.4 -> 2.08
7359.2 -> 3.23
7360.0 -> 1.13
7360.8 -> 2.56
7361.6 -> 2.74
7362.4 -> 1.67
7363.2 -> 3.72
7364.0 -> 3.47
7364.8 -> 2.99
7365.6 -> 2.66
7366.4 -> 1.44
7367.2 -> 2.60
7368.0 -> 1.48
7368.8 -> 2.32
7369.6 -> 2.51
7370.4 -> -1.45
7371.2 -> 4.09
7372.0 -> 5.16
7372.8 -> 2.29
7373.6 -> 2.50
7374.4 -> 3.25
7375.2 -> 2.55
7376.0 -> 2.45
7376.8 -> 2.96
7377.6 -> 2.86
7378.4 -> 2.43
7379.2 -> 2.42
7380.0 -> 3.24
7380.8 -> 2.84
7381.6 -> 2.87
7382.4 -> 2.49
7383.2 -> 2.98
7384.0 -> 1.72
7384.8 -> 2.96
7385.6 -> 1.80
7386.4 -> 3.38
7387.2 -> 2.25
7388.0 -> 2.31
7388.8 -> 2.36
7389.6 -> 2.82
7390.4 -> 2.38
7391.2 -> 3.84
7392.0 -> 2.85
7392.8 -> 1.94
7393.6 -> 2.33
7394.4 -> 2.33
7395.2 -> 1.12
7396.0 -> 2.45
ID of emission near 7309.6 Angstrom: [N II] 6583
